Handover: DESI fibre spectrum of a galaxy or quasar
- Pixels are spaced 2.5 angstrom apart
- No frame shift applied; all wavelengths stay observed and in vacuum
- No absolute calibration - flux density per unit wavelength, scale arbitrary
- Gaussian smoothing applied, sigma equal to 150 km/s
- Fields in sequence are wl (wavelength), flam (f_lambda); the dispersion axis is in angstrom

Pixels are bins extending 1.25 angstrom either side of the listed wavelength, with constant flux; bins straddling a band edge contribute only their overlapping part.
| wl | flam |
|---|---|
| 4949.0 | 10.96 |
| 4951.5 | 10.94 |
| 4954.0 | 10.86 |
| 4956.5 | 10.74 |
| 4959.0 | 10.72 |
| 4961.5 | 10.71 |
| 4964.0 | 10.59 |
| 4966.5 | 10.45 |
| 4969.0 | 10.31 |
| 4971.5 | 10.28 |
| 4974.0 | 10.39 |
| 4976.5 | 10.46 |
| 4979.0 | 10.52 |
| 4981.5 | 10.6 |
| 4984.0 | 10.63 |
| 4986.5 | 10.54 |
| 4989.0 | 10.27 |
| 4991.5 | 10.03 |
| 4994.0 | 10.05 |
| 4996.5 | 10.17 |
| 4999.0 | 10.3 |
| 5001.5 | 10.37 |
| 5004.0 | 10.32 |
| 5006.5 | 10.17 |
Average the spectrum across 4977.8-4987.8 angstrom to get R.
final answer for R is 10.6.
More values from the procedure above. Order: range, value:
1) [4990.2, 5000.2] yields 10.1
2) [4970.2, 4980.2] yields 10.4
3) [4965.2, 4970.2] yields 10.4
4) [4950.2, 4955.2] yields 10.9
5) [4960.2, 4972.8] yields 10.5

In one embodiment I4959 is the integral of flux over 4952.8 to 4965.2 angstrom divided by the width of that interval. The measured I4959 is 10.7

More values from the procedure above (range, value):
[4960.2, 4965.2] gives 10.7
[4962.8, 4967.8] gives 10.5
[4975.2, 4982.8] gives 10.5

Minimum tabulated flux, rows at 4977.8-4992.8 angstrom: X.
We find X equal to 10.03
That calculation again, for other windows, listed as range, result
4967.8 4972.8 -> 10.28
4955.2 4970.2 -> 10.31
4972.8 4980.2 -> 10.39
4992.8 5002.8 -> 10.05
